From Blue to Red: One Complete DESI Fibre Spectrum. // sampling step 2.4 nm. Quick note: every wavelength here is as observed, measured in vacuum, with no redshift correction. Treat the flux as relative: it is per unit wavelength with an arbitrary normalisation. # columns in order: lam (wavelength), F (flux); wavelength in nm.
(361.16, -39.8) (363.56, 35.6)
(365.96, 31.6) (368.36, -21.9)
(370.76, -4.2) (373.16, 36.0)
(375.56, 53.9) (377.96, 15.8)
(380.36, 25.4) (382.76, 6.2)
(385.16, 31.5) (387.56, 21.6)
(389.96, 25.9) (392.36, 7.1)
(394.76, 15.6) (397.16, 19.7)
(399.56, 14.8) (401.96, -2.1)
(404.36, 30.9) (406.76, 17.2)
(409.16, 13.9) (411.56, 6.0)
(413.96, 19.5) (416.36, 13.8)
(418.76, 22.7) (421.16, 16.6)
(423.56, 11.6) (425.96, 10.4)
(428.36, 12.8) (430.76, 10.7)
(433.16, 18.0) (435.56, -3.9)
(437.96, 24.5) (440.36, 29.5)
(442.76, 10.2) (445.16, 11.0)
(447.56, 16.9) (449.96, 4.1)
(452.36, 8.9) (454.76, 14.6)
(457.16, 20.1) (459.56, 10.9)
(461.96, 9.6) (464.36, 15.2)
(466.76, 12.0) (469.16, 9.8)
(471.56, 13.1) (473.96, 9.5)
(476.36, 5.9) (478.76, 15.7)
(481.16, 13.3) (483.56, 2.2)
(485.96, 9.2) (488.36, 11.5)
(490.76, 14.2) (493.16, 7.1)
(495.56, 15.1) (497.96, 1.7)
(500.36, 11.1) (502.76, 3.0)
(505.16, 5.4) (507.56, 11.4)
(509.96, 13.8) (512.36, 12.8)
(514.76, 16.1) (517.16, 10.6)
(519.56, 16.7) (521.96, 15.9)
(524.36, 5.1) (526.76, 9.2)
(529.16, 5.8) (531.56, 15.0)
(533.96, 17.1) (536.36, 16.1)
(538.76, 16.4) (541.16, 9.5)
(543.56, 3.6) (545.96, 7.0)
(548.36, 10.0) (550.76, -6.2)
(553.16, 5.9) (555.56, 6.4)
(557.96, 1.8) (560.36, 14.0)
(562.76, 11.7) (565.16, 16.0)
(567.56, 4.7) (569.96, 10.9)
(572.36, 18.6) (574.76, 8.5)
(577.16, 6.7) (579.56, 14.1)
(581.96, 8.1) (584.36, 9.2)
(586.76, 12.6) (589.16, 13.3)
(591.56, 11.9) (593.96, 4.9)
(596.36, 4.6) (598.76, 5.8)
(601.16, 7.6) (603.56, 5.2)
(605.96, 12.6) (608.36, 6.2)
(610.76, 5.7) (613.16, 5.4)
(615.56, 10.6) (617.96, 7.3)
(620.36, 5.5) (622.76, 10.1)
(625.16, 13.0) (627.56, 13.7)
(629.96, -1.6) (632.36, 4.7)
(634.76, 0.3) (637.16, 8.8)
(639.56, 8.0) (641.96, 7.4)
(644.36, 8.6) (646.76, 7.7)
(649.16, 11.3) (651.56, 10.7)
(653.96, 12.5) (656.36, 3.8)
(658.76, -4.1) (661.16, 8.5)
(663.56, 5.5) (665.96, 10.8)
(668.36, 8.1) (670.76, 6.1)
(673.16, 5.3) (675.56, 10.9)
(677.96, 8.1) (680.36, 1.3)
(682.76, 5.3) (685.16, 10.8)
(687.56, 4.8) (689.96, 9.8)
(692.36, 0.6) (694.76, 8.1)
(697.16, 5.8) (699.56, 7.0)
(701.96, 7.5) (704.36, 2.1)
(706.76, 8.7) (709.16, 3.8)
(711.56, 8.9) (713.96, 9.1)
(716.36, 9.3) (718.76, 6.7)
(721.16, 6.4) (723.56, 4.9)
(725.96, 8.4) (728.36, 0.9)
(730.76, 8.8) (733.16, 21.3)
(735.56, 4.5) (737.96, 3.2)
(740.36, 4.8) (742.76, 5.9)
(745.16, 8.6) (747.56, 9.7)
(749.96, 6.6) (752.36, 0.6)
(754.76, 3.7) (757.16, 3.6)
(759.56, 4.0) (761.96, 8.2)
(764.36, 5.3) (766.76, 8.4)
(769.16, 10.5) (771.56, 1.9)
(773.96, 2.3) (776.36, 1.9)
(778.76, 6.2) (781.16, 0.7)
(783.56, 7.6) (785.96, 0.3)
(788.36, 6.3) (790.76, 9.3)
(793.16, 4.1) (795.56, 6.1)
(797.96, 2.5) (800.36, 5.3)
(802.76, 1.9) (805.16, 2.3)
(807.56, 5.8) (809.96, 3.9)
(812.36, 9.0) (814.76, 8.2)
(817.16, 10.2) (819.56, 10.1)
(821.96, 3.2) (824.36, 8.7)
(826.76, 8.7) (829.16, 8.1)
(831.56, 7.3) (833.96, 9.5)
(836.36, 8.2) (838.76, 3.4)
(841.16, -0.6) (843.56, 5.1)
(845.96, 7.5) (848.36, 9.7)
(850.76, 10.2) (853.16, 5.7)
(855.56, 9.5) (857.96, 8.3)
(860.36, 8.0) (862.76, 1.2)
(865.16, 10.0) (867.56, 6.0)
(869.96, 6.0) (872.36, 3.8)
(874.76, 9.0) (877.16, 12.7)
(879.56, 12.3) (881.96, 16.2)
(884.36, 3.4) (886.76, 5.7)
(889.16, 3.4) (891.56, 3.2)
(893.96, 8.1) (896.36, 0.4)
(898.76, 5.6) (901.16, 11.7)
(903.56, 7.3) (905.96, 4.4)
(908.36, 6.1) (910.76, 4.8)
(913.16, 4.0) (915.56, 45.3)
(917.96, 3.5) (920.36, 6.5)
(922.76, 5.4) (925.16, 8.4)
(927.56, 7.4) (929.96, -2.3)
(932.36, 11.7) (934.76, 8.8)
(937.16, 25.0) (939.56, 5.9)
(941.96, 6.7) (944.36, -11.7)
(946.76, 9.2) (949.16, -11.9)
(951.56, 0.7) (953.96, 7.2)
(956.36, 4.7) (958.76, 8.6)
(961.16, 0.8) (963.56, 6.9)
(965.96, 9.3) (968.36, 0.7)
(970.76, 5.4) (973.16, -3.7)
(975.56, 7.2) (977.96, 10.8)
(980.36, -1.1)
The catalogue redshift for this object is 1.456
